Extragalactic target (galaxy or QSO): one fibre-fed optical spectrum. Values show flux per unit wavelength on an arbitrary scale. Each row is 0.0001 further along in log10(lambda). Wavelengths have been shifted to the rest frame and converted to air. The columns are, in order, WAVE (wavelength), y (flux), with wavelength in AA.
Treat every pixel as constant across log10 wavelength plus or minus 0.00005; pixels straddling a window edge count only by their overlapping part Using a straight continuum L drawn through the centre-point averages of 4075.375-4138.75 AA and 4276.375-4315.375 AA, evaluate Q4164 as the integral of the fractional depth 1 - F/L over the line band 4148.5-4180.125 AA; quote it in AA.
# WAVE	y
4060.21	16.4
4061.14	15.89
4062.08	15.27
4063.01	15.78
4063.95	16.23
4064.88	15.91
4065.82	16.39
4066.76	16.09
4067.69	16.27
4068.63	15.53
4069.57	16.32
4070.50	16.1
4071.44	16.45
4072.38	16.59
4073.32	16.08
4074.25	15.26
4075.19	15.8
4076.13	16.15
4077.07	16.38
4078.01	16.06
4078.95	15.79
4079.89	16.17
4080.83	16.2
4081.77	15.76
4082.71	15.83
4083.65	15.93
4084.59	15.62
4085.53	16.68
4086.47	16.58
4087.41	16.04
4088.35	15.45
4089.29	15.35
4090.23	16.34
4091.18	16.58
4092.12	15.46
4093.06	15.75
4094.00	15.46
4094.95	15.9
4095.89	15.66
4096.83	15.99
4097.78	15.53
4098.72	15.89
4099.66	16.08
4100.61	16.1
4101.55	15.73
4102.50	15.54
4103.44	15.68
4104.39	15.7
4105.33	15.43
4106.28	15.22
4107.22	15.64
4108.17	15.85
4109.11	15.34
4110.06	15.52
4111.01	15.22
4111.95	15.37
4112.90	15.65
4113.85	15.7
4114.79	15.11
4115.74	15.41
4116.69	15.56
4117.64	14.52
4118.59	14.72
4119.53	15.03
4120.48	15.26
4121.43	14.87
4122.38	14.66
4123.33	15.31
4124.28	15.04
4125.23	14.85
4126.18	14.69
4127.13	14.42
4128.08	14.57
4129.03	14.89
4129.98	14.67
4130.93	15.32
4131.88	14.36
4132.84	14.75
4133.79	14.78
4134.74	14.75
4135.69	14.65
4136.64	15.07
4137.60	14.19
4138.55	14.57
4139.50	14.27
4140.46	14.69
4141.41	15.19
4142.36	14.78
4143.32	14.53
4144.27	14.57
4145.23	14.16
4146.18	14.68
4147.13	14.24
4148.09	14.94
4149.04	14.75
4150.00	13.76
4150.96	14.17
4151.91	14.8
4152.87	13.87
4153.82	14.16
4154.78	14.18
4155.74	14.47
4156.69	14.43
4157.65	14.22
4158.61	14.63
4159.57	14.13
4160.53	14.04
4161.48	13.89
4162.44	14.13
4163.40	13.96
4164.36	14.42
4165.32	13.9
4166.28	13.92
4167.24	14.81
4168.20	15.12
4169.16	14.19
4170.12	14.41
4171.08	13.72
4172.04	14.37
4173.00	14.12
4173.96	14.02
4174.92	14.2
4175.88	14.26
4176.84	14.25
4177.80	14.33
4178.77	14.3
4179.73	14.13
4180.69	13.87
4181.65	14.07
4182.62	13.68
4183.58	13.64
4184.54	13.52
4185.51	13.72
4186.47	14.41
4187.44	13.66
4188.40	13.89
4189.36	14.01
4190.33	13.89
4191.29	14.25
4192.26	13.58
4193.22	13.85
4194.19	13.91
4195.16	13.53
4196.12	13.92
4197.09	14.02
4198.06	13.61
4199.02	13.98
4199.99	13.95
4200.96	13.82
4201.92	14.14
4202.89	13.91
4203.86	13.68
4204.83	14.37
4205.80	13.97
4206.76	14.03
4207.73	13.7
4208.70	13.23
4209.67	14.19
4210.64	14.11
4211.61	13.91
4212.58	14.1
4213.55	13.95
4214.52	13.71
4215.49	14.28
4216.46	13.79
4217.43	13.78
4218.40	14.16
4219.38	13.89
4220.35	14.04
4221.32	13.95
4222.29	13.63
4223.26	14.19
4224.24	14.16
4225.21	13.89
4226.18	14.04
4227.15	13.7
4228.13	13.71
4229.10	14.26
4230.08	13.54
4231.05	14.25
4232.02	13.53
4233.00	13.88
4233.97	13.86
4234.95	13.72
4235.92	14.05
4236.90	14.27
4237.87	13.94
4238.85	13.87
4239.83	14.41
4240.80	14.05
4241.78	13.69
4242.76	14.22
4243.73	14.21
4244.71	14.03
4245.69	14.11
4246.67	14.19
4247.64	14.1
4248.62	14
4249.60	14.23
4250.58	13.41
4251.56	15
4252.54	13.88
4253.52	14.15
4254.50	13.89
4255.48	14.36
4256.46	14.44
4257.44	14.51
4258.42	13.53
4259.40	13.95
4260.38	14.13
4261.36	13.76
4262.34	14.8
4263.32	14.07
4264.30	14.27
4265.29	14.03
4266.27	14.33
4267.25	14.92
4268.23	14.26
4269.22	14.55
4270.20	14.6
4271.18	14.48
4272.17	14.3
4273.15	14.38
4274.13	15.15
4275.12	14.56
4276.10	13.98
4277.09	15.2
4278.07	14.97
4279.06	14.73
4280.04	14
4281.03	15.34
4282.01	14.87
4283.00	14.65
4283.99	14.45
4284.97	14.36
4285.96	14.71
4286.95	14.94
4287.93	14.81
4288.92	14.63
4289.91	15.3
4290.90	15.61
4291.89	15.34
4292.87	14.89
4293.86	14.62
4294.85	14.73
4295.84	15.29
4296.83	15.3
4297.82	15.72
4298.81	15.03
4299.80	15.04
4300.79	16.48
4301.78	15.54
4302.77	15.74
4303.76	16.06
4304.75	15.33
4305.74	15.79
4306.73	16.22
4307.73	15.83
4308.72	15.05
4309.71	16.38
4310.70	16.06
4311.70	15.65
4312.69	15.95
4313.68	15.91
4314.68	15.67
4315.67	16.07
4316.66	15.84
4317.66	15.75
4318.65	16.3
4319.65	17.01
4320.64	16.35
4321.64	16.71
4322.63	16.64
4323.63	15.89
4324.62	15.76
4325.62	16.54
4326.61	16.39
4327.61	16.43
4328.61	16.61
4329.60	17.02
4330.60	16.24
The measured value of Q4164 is 2.36 AA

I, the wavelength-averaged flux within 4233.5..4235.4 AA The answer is 13.8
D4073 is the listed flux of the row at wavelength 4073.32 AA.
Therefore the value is 16.08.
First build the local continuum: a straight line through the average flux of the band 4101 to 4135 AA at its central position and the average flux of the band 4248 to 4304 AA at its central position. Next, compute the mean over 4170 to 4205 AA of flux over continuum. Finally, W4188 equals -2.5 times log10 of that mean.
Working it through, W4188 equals 0.073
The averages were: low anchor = 15.1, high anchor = 14.7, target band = 14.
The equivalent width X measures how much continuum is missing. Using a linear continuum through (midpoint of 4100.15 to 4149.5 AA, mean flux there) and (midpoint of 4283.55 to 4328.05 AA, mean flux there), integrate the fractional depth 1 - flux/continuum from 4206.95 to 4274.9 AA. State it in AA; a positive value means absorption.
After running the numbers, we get 5.89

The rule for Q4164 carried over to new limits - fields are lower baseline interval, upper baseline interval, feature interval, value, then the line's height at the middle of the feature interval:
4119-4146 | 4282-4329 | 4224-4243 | 1.64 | 15.3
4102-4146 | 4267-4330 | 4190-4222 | 2.70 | 15.2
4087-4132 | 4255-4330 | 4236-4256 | 1.53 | 15.3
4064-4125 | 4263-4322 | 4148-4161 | 1.05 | 15.6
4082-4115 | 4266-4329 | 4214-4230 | 1.63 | 15.5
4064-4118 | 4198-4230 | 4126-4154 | 0.92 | 15.1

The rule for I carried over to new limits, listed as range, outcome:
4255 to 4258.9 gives 14.2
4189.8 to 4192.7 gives 13.9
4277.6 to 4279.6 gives 14.8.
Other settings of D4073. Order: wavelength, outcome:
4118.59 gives 14.72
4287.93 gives 14.81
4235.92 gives 14.05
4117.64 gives 14.52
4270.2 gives 14.6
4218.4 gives 14.16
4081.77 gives 15.76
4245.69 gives 14.11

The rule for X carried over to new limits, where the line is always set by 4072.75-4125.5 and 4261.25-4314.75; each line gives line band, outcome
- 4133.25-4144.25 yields 0.6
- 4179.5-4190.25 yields 1.0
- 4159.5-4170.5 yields 0.8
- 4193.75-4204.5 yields 1.0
